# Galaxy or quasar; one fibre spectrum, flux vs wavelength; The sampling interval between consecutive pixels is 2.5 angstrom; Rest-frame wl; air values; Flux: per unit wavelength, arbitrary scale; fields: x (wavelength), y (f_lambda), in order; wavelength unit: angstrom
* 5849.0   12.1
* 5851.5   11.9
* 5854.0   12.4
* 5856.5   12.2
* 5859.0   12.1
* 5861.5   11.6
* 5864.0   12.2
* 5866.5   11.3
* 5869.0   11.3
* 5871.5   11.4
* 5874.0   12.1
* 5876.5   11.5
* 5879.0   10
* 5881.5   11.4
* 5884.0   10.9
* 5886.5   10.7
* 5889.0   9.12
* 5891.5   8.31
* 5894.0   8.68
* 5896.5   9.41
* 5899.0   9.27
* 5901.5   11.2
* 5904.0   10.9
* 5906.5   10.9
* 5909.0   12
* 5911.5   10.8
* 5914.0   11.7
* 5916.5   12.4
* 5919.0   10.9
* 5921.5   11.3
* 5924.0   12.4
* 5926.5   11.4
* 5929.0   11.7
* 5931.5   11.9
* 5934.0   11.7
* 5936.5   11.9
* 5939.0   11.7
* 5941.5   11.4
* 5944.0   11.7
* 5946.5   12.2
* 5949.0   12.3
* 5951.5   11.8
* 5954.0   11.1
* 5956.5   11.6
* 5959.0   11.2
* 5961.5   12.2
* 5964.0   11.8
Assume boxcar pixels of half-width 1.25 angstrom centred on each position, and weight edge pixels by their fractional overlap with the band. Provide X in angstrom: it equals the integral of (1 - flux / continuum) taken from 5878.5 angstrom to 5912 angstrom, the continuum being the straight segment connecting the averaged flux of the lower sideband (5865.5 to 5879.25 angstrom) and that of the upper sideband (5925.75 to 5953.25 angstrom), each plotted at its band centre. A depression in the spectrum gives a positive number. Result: 3.7 angstrom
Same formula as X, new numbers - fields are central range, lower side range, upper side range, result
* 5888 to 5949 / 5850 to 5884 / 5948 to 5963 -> 3.1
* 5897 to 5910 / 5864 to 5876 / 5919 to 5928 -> 0.9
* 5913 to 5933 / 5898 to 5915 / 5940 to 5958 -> -0.8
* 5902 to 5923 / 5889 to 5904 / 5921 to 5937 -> -1.5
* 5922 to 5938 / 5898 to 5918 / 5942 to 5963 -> -0.5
